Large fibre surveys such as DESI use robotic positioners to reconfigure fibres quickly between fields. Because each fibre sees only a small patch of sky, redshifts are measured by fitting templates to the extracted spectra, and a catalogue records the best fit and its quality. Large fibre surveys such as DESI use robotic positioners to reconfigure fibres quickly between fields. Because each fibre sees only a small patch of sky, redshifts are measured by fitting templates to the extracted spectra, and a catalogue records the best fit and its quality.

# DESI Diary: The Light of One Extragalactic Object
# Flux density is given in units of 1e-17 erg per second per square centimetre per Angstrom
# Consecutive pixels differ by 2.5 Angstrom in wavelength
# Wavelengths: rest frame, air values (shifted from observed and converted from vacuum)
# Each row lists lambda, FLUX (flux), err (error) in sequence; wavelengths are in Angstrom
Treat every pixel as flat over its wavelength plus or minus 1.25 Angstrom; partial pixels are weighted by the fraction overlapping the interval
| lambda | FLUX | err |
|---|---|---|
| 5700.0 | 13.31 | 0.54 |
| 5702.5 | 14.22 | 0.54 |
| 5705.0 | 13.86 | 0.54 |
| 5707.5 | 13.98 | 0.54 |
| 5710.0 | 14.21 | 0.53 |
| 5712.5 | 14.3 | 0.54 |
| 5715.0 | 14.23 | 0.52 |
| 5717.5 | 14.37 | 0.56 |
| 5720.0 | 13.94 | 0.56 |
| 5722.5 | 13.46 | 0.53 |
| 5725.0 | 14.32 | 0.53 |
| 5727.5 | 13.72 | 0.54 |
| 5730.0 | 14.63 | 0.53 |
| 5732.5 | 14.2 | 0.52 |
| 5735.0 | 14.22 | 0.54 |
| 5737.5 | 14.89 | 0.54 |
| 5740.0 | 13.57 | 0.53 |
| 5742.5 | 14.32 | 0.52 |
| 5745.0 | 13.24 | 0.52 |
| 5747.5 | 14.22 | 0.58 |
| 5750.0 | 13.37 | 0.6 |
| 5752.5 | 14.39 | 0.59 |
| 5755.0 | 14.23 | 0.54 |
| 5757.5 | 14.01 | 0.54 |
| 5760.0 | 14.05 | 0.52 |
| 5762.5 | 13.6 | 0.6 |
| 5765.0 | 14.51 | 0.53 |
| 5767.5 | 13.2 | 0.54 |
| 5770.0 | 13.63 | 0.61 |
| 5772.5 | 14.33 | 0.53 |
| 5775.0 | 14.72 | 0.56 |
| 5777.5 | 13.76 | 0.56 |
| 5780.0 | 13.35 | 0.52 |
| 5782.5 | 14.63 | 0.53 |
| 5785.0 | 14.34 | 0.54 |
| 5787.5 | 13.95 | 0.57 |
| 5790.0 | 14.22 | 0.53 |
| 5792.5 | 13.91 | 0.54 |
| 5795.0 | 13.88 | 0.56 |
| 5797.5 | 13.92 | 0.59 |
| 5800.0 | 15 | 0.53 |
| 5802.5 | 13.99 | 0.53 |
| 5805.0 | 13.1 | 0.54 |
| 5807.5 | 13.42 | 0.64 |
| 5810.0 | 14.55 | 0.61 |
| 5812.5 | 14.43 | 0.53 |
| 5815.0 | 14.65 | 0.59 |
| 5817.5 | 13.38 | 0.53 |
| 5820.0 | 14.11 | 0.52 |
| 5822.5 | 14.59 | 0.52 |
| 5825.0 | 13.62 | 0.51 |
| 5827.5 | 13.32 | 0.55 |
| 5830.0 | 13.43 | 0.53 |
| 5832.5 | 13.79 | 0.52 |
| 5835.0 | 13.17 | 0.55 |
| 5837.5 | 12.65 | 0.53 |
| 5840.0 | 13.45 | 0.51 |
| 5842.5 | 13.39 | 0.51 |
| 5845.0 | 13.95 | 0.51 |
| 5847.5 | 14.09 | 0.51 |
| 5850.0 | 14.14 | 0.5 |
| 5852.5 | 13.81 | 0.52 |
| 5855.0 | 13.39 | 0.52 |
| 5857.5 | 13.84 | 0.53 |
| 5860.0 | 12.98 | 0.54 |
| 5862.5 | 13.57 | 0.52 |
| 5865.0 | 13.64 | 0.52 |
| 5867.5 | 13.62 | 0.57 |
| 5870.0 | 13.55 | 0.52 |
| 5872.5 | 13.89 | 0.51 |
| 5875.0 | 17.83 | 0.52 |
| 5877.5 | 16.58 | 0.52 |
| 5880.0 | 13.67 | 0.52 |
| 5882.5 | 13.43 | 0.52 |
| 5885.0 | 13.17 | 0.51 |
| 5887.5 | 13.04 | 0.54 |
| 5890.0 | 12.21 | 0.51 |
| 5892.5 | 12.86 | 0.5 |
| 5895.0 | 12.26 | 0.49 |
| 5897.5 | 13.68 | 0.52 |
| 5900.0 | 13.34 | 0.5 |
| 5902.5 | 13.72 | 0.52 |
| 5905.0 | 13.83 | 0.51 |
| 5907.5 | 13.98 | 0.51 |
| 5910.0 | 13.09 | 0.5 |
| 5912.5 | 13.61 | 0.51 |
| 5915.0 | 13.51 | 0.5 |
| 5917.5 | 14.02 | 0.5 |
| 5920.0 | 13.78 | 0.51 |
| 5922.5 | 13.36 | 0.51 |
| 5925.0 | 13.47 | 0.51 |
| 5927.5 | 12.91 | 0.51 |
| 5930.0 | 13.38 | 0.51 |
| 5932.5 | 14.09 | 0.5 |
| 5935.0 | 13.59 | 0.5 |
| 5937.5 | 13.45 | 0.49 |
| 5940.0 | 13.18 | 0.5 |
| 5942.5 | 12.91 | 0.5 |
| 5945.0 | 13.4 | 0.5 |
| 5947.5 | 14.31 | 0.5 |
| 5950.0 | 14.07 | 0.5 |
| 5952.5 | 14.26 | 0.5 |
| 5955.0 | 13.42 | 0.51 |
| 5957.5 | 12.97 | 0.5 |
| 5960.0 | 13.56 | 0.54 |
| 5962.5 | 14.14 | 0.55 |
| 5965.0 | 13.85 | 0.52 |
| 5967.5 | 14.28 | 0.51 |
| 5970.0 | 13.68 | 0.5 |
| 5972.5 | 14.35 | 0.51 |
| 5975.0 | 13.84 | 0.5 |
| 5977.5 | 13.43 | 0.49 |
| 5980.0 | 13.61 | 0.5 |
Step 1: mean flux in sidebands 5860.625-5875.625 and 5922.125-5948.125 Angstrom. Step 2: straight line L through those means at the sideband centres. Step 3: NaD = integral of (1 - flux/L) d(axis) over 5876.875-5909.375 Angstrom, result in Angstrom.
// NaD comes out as 1.0 Angstrom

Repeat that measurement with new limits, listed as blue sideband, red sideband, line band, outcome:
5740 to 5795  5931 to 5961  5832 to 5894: 0.17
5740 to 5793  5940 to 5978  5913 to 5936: 0.38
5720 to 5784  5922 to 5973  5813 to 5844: 0.50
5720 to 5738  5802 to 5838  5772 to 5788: -0.25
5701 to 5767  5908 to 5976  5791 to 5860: 0.42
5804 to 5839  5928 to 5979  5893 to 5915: 0.46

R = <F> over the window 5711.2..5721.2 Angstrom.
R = 14.2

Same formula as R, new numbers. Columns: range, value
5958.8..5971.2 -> 13.9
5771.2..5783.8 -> 14.2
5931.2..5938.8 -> 13.7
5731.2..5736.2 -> 14.2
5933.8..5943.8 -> 13.3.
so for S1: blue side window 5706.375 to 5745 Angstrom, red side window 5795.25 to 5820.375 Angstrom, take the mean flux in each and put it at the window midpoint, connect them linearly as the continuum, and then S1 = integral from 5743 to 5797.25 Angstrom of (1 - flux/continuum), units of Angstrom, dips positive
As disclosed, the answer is 0.4 Angstrom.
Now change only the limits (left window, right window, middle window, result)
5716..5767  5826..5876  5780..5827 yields -0.61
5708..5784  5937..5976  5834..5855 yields 0.50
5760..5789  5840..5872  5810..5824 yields -0.43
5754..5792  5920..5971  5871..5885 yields -1.12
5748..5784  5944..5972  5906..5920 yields 0.21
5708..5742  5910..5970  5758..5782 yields 0.20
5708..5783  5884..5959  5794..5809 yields -0.05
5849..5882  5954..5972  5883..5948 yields 2.64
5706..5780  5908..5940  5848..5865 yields 0.09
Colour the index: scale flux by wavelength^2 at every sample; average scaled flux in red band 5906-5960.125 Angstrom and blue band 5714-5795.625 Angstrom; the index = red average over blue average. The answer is 1.0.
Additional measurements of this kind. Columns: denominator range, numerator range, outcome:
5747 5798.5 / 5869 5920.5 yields 1.02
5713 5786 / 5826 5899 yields 1.01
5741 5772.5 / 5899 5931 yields 1.03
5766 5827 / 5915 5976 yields 1.03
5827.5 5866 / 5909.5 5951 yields 1.03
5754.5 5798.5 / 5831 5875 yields 1.00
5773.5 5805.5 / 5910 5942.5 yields 1.00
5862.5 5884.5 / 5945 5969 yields 0.99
